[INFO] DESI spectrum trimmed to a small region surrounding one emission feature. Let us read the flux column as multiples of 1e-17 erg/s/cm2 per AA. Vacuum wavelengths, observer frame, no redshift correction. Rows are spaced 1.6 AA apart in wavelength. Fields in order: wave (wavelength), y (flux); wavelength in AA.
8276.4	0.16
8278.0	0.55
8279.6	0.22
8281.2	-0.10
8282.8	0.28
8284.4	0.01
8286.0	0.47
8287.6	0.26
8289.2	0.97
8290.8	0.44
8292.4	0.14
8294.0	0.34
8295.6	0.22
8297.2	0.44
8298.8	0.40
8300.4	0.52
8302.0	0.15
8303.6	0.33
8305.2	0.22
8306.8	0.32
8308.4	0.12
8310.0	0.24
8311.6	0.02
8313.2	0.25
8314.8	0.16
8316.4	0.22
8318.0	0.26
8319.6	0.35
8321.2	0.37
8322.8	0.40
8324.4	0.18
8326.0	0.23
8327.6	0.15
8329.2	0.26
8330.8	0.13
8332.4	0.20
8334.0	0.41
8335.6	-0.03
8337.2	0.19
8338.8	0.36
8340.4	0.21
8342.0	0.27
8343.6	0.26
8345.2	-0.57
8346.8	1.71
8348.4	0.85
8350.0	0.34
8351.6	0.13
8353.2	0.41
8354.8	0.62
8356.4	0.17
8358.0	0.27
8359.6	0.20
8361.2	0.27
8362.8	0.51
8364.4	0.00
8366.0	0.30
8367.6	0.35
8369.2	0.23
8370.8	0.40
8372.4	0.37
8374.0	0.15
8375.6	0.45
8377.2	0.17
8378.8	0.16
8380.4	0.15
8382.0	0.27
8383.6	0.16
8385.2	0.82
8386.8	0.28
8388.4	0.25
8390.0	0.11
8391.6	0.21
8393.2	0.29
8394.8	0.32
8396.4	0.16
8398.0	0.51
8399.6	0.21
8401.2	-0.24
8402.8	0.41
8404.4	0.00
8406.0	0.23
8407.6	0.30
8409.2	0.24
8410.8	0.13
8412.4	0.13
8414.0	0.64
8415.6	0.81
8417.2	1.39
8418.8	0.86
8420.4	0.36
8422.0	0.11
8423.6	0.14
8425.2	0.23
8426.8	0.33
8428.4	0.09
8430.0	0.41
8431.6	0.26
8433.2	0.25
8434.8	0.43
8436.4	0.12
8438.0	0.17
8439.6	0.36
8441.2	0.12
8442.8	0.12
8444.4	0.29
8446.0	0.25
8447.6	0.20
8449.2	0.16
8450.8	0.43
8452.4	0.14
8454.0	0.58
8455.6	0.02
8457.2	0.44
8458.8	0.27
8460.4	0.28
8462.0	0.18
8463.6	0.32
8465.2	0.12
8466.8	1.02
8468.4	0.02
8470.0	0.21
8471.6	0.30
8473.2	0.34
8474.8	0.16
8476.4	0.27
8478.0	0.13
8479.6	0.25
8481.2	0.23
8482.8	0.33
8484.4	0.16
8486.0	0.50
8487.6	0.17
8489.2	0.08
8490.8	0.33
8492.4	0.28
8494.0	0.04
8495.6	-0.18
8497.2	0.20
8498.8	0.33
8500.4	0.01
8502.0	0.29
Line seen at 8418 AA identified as Hbeta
